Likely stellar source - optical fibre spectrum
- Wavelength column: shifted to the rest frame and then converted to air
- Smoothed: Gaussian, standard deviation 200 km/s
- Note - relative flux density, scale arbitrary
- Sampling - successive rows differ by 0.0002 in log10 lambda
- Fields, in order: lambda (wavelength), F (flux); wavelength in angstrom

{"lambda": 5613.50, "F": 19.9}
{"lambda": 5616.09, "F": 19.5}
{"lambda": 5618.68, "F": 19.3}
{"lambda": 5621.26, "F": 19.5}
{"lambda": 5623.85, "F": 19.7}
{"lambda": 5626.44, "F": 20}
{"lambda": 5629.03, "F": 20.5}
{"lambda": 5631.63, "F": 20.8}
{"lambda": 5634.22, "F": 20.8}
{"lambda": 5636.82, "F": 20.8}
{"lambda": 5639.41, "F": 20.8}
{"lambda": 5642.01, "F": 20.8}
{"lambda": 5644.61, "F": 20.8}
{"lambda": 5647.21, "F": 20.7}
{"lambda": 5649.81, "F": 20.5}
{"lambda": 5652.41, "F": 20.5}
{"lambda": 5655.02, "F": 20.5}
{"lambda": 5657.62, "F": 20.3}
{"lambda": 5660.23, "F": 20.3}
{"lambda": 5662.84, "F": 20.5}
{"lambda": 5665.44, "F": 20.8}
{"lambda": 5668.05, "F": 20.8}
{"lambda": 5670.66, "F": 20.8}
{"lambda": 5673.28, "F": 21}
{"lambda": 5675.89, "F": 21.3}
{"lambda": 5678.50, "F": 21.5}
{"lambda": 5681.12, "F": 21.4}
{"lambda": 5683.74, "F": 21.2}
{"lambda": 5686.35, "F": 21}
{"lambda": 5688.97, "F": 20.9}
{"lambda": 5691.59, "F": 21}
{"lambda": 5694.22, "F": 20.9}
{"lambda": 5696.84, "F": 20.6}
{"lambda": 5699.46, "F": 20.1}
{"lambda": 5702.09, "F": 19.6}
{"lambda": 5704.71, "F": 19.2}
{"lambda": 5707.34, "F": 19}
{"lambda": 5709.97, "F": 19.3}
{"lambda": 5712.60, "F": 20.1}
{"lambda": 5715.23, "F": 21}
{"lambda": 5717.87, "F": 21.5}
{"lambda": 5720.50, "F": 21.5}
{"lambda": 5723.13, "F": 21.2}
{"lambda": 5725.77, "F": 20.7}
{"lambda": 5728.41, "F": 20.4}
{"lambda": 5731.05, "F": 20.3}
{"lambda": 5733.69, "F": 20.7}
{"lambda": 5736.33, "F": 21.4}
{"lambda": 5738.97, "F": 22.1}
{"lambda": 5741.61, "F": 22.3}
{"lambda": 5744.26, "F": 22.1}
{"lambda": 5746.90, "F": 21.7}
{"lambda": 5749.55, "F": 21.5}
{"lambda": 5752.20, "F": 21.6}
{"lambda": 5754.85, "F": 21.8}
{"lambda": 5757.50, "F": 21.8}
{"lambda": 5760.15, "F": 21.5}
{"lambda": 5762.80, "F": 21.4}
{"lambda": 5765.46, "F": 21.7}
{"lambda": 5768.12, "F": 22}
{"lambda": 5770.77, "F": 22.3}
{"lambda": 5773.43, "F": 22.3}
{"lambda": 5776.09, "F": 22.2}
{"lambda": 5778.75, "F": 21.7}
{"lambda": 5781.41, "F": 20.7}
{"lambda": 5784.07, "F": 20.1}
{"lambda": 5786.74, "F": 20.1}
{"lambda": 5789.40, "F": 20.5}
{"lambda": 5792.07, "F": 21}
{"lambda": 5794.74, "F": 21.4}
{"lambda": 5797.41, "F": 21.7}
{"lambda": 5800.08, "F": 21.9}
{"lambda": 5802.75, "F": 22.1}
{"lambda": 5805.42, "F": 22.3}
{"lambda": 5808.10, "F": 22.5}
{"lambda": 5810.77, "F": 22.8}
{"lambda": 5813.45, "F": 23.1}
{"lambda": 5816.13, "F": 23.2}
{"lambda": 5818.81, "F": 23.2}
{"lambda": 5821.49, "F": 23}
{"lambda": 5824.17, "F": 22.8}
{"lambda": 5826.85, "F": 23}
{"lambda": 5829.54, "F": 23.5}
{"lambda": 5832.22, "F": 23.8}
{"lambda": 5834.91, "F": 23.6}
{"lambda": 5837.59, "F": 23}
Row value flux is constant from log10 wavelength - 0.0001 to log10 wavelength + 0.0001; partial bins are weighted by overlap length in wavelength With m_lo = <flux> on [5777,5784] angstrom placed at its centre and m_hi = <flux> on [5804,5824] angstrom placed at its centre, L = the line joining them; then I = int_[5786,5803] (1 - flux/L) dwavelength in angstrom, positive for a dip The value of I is 0.47 angstrom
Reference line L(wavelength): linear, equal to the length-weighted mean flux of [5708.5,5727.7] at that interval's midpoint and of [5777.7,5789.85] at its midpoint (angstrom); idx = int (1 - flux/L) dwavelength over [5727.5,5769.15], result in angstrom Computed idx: -1.7 angstrom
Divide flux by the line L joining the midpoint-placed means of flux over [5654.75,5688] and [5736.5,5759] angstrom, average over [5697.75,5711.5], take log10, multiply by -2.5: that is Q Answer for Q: 0.10 mag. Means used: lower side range 20.9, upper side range 21.8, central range 19.5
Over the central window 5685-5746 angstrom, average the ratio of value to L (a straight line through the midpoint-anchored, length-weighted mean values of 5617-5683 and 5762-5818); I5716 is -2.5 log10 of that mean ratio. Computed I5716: 0.02 mag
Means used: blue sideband 20.6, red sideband 21.8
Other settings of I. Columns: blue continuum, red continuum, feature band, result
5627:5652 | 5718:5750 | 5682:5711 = 1.1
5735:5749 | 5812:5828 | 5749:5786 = 1.1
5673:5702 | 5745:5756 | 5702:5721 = 1.0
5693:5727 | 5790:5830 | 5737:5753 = -0.6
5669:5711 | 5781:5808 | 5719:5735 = 0.0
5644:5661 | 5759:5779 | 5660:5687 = -0.3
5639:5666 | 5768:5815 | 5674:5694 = -0.3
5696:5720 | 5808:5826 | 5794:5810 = 0.4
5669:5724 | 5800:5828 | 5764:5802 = 1.4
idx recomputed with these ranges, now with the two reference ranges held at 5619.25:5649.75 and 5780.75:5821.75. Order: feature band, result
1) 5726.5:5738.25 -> 0.27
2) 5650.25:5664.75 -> 0.14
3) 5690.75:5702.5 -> 0.27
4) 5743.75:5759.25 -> -0.22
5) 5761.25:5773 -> -0.18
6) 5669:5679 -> -0.16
